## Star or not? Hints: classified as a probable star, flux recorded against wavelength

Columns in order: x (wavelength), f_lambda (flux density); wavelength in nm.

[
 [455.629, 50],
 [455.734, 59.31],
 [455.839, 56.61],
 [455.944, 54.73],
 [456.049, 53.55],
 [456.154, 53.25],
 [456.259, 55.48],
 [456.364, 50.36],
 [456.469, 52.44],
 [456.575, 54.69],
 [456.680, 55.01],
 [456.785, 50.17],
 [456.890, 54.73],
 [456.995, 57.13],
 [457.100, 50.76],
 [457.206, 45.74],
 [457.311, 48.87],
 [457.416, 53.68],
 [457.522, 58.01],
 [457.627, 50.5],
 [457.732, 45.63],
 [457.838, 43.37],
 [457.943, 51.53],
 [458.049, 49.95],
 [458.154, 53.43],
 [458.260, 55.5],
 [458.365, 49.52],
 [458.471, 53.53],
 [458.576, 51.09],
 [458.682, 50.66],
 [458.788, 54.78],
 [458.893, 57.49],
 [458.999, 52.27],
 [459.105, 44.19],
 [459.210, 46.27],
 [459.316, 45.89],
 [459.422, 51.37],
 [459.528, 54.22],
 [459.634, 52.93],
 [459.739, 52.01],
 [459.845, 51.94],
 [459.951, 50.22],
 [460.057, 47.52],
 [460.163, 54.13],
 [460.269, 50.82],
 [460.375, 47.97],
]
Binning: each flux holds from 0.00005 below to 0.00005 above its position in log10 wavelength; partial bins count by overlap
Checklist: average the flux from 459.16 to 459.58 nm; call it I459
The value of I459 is 49.4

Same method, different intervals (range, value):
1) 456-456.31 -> 54.1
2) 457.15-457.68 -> 51.3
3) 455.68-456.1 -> 56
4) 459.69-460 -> 51.4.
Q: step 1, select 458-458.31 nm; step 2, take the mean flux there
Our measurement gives 53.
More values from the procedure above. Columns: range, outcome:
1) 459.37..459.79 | 52.7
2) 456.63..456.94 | 53.3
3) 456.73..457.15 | 53.3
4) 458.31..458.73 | 51.3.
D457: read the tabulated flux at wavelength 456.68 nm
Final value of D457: 55.01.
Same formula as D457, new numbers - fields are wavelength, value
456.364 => 50.36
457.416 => 53.68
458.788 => 54.78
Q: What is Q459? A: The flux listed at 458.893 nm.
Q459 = 57.49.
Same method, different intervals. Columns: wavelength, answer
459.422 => 51.37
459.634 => 52.93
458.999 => 52.27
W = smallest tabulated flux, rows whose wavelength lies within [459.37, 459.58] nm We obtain 51.37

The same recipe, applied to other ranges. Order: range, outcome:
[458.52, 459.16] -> 44.19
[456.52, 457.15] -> 50.17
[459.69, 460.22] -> 47.52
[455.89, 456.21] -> 53.25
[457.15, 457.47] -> 45.74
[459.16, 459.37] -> 45.89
